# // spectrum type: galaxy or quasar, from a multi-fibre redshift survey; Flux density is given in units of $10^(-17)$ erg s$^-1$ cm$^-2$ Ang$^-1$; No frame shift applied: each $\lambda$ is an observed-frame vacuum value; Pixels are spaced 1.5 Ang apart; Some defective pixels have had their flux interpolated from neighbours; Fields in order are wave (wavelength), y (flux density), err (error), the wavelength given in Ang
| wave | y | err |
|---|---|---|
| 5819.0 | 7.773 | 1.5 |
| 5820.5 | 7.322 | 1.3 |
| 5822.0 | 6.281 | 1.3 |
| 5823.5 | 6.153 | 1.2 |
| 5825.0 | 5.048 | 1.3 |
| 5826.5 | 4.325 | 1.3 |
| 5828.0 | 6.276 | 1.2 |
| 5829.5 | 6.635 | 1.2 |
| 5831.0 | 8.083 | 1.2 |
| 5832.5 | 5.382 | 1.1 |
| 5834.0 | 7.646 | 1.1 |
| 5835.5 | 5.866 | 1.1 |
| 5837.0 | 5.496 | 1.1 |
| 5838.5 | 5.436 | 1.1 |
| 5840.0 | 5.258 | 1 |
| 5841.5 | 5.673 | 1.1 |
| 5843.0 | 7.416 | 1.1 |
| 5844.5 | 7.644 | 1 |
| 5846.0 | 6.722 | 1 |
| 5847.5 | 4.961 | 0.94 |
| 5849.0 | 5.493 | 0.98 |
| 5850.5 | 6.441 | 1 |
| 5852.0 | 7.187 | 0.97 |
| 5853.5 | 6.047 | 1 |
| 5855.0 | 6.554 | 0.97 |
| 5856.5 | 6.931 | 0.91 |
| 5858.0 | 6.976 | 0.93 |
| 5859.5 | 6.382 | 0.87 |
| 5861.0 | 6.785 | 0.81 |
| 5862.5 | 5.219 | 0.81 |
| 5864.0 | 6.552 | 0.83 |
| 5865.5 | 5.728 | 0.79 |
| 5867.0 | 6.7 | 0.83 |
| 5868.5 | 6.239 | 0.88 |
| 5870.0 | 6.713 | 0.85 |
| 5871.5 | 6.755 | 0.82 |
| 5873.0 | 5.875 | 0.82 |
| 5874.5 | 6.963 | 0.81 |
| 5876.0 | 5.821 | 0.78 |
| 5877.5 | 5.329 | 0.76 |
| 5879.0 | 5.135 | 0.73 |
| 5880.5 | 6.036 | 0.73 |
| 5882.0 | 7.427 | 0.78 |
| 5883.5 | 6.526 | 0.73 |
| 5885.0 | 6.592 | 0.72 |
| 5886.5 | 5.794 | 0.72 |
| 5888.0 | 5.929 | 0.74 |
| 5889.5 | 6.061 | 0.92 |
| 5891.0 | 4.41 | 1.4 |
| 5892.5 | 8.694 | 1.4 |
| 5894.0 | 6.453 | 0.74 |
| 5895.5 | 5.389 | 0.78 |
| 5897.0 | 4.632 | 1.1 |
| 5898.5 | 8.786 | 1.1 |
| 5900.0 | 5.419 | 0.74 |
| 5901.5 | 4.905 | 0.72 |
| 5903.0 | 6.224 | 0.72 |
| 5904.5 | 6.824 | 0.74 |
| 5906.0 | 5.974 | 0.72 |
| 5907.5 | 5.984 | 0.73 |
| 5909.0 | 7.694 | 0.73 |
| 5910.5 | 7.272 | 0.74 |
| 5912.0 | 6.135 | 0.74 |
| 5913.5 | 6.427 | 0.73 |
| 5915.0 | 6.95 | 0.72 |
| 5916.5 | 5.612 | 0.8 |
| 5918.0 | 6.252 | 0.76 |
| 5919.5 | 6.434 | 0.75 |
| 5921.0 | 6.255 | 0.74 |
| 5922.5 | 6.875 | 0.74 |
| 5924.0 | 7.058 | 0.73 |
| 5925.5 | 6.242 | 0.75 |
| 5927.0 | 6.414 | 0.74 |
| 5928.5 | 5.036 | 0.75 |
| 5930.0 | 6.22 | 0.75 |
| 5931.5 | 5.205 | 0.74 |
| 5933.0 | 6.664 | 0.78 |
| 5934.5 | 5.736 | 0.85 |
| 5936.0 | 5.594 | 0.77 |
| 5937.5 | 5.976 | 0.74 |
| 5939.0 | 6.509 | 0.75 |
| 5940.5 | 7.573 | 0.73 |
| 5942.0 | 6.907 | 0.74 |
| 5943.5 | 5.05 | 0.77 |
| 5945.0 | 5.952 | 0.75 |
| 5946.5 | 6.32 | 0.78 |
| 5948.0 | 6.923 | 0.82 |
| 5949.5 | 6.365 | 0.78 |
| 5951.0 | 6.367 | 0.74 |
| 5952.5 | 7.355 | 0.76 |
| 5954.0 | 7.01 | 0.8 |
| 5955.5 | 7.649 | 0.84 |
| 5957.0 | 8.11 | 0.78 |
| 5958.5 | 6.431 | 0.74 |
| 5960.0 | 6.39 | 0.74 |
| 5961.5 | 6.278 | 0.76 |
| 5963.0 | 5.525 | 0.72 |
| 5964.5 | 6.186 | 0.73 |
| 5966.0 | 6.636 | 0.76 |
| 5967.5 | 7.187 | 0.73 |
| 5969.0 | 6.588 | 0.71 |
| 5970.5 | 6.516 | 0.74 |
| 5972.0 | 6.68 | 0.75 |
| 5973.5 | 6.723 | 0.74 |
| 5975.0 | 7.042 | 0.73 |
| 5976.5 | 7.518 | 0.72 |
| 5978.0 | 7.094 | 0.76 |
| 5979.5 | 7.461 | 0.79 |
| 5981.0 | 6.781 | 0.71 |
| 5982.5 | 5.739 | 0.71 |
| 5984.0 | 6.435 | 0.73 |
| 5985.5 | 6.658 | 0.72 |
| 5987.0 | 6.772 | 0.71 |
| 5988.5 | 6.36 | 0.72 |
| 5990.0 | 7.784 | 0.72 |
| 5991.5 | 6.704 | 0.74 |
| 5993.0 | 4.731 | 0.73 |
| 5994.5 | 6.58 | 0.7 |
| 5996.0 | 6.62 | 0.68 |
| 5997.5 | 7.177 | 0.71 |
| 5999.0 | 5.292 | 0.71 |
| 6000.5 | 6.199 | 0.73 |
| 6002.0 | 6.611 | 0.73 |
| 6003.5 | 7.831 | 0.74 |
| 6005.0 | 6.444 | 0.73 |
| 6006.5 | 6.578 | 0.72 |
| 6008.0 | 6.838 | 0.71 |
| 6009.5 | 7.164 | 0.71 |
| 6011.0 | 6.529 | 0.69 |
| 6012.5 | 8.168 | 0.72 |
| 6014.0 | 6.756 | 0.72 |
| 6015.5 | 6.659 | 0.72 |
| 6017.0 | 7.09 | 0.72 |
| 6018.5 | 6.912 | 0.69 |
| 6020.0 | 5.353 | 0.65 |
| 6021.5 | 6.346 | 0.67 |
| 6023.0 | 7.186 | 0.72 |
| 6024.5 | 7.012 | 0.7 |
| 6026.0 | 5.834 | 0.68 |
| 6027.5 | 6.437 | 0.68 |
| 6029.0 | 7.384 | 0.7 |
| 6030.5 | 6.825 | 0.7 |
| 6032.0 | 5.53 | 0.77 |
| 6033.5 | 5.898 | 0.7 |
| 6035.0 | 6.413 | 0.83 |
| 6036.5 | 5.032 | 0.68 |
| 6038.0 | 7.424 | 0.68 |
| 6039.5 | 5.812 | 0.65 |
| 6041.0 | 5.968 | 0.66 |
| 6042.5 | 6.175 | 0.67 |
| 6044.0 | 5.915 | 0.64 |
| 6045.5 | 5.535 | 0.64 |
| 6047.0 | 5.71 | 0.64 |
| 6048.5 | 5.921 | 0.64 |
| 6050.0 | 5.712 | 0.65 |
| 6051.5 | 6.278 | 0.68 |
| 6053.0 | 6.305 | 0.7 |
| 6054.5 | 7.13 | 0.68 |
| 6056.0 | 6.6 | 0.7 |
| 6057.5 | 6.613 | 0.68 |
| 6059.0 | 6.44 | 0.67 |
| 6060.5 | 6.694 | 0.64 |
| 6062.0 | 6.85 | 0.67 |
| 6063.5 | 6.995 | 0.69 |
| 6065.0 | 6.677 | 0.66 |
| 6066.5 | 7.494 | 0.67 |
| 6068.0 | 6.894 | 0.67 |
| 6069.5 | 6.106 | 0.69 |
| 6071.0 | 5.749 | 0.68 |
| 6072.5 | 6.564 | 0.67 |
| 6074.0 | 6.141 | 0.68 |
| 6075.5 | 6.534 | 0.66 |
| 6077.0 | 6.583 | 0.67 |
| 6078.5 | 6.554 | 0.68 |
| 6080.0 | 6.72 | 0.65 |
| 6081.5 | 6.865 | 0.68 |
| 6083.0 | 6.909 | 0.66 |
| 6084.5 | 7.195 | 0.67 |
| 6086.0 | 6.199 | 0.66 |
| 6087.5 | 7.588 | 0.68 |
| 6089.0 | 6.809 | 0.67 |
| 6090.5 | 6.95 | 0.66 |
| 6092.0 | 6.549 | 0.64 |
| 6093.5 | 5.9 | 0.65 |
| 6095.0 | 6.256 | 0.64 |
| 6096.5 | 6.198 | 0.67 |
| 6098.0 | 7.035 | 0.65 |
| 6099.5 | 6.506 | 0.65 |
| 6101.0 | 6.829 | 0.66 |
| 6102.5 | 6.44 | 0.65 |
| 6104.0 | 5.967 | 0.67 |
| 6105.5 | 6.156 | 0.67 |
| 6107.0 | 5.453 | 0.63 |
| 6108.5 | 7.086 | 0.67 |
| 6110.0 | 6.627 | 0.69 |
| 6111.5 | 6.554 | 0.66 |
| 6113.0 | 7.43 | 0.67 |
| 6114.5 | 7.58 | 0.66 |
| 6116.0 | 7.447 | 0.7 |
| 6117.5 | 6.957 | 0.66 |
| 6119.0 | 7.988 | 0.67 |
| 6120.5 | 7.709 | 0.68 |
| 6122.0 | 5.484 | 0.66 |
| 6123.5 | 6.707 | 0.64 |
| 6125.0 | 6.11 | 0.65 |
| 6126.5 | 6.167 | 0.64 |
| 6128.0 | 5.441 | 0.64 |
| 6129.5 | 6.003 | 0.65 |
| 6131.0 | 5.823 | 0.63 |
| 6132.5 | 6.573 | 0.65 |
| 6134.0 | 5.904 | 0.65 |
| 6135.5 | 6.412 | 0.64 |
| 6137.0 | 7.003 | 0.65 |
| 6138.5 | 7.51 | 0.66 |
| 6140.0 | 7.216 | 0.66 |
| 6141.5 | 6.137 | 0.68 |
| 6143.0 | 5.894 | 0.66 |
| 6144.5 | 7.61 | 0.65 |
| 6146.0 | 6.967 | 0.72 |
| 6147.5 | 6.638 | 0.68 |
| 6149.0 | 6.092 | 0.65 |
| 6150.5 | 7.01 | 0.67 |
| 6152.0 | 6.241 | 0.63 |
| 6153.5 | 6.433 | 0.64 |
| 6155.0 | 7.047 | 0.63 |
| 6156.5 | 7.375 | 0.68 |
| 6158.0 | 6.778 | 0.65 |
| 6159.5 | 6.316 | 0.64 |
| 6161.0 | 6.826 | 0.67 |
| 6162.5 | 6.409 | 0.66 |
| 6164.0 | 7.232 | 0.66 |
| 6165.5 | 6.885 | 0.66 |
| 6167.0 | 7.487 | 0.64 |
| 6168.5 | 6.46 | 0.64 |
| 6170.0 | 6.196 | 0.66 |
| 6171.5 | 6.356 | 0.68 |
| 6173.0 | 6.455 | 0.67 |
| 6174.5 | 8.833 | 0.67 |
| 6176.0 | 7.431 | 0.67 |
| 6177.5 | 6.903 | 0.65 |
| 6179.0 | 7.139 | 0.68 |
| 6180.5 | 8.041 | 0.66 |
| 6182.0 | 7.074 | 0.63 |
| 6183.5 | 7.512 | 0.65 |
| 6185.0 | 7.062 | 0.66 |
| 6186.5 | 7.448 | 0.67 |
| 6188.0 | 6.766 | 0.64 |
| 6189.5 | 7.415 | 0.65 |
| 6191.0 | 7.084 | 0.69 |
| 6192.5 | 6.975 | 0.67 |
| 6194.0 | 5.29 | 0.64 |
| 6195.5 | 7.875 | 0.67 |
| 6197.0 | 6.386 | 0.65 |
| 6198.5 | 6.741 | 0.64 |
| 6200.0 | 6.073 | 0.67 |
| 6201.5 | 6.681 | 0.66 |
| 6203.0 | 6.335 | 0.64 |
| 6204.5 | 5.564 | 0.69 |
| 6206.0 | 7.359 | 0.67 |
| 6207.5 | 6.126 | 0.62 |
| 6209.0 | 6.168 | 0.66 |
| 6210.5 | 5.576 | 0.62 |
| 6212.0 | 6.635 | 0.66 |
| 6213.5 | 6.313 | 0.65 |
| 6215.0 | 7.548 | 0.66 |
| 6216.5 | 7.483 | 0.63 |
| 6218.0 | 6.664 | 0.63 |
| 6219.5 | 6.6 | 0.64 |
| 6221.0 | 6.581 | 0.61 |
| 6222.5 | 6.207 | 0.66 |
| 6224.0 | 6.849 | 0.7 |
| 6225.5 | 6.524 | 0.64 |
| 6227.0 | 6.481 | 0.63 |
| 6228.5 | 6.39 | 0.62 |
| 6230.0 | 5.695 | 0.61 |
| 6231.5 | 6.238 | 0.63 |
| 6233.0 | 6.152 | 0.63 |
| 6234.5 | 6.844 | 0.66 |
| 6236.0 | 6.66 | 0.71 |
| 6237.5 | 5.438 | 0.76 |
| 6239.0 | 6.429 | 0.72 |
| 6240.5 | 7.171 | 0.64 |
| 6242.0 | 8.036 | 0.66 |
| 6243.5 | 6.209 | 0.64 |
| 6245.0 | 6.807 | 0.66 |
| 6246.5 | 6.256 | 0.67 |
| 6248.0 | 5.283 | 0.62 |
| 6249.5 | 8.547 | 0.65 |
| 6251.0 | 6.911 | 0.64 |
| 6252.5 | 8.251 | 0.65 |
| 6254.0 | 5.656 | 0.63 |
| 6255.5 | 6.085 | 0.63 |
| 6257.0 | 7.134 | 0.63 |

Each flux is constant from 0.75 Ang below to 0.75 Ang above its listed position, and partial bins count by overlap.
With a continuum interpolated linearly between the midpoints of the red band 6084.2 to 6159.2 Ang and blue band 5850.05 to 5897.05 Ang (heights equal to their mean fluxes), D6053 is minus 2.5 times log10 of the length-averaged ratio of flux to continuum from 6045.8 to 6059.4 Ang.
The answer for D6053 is 0.04 mag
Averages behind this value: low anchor 6.28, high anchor 6.63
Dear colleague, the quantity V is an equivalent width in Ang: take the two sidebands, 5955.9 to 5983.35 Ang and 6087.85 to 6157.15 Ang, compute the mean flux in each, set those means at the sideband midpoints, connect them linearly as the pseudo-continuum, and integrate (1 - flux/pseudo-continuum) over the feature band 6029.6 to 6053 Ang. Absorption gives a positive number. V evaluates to 2.3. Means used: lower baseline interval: 6.73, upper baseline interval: 6.62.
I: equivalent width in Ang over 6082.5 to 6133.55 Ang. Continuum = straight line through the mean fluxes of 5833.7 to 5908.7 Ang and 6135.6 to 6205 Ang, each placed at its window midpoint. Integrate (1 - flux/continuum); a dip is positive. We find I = 0.94 Ang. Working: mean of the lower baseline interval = 6.24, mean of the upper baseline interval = 6.85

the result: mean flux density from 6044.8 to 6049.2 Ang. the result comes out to 5.72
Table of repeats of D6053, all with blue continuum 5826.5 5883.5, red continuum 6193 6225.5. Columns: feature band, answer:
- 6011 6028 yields -0.049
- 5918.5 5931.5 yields 0.015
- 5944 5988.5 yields -0.055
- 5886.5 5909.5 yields 0.022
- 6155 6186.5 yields -0.087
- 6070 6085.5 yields -0.021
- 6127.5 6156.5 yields -0.012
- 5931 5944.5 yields 0.035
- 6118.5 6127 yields -0.033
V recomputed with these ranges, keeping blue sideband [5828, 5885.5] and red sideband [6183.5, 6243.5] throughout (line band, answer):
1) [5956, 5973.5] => -0.5 Ang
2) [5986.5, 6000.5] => 0.0 Ang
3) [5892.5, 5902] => 0.3 Ang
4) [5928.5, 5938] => 0.8 Ang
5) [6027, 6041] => 0.4 Ang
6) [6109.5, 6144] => -0.5 Ang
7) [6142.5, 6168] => -0.8 Ang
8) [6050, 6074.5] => -0.3 Ang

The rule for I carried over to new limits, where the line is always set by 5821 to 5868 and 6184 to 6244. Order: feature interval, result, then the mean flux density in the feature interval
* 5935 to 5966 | -0.8 Ang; 6.52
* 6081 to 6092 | -0.7 Ang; 6.91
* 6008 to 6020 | -1.0 Ang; 6.92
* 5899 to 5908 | 0.5 Ang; 5.97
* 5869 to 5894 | 0.1 Ang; 6.26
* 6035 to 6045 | 0.6 Ang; 6.07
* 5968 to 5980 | -1.1 Ang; 6.95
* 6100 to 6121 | -1.1 Ang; 6.86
